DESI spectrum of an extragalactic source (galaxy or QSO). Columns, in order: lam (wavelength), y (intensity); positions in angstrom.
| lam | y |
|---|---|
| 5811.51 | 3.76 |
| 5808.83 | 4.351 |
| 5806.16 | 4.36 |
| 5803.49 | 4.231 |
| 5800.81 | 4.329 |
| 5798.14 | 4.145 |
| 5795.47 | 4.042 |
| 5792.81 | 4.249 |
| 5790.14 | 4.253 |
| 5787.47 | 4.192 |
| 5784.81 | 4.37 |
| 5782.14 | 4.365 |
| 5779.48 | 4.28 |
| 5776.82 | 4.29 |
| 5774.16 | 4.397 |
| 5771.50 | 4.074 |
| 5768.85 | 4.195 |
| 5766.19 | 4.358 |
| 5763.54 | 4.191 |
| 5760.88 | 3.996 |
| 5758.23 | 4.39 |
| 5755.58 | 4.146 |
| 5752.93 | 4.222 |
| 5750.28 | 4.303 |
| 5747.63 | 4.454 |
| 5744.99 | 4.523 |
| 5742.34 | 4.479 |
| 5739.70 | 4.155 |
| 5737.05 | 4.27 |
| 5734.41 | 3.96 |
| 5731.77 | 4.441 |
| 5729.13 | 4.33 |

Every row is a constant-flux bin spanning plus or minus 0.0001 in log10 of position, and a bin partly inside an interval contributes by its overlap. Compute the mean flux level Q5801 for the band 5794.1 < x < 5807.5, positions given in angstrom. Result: 4.22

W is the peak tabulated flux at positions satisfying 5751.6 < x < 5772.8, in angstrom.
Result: 4.39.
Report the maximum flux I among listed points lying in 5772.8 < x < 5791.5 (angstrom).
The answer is 4.397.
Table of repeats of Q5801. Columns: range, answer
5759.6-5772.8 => 4.16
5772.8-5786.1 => 4.34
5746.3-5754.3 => 4.33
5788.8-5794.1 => 4.25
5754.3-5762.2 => 4.18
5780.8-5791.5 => 4.29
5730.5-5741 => 4.2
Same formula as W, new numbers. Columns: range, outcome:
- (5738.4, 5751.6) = 4.523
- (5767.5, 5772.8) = 4.195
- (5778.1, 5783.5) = 4.365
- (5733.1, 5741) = 4.27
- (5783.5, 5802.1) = 4.37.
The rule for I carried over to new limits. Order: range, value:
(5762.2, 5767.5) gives 4.358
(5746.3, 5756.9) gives 4.454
